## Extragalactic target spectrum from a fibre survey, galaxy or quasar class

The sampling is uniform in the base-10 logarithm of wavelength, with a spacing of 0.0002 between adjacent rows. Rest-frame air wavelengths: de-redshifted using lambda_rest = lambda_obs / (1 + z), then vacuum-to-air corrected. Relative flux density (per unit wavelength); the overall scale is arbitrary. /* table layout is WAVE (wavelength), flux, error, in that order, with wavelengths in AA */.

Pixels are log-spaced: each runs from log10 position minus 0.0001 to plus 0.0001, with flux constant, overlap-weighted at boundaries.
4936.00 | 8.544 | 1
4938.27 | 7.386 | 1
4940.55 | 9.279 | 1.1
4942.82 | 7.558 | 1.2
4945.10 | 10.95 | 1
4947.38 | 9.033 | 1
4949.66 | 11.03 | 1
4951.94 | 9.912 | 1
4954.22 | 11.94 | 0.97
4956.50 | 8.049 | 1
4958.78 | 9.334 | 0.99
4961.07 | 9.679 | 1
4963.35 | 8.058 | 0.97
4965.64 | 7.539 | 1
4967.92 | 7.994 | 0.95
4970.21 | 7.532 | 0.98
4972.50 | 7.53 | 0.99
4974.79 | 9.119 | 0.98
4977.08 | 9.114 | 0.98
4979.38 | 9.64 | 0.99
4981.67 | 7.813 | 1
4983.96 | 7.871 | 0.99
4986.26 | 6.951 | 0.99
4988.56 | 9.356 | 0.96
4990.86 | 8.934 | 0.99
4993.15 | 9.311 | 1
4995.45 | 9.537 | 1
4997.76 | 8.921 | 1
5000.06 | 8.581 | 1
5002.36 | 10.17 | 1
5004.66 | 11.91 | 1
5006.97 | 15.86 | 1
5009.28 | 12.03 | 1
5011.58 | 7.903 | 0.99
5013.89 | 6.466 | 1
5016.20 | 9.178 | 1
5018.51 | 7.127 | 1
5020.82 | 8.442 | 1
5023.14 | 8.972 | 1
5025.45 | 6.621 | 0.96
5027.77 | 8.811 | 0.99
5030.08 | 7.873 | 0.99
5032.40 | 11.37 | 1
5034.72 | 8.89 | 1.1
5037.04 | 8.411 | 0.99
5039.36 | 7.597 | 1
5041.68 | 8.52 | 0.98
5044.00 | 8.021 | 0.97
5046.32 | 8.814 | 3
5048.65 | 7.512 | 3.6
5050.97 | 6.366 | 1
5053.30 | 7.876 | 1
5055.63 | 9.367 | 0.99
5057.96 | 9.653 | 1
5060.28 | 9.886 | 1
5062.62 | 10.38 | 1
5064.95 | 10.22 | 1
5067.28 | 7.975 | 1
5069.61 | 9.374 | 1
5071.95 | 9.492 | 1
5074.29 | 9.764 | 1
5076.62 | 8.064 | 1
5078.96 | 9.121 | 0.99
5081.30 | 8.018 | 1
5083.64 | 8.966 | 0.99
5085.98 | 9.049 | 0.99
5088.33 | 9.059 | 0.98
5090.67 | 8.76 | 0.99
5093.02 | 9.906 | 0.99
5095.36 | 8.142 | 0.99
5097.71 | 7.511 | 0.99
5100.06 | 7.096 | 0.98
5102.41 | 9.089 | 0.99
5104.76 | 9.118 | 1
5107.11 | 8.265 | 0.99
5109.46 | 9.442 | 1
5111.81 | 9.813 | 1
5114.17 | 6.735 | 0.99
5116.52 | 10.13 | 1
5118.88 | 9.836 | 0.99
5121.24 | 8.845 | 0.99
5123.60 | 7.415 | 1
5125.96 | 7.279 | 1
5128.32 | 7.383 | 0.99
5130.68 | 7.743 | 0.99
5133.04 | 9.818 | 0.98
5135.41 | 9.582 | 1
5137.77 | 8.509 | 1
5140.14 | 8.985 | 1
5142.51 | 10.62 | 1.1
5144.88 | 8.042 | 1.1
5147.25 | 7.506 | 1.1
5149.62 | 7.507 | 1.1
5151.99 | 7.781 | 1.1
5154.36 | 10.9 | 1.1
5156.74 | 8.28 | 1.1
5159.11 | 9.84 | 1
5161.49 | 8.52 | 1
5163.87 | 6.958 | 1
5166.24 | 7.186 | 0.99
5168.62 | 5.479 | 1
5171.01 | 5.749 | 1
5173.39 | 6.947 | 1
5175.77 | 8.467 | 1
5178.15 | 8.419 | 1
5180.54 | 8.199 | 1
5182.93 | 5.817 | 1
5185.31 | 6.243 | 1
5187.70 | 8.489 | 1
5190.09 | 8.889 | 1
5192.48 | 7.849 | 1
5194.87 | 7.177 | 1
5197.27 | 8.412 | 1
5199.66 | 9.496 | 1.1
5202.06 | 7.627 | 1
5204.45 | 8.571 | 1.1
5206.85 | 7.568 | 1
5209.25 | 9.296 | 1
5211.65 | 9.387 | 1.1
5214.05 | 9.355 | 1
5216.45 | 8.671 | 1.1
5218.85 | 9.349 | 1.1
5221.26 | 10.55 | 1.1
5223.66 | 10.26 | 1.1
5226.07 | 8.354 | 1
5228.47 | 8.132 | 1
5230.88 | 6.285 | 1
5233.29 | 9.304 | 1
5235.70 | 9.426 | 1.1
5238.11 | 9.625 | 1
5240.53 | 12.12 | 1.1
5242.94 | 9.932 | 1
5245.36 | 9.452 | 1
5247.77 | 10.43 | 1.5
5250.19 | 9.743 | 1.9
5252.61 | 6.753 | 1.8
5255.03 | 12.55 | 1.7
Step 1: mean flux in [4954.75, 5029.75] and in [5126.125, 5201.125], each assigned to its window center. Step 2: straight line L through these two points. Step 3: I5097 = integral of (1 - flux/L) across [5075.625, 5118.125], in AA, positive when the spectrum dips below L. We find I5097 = -1.5 AA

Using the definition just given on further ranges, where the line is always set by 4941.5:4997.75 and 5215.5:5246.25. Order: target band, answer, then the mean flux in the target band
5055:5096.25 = -0.4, 9.18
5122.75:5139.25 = 1.6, 8.28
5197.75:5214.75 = 1.1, 8.73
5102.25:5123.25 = 0.4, 8.96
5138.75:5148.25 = 0.4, 8.8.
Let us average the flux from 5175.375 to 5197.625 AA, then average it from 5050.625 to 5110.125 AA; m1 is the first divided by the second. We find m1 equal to 0.87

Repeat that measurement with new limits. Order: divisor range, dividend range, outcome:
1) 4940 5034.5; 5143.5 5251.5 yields 0.93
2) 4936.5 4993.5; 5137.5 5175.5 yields 0.91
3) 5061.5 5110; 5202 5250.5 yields 1.04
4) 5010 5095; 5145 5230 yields 0.95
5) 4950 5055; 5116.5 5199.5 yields 0.92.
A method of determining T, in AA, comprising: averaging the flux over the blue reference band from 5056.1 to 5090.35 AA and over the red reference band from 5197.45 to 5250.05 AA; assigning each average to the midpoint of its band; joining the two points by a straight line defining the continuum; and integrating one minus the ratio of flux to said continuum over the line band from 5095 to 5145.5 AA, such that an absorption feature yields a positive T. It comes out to 3.19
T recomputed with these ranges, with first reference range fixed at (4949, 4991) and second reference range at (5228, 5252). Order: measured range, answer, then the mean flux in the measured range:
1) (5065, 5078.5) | 0.0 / 9.05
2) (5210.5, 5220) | 0.2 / 9.19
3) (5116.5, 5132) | 1.5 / 8.26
